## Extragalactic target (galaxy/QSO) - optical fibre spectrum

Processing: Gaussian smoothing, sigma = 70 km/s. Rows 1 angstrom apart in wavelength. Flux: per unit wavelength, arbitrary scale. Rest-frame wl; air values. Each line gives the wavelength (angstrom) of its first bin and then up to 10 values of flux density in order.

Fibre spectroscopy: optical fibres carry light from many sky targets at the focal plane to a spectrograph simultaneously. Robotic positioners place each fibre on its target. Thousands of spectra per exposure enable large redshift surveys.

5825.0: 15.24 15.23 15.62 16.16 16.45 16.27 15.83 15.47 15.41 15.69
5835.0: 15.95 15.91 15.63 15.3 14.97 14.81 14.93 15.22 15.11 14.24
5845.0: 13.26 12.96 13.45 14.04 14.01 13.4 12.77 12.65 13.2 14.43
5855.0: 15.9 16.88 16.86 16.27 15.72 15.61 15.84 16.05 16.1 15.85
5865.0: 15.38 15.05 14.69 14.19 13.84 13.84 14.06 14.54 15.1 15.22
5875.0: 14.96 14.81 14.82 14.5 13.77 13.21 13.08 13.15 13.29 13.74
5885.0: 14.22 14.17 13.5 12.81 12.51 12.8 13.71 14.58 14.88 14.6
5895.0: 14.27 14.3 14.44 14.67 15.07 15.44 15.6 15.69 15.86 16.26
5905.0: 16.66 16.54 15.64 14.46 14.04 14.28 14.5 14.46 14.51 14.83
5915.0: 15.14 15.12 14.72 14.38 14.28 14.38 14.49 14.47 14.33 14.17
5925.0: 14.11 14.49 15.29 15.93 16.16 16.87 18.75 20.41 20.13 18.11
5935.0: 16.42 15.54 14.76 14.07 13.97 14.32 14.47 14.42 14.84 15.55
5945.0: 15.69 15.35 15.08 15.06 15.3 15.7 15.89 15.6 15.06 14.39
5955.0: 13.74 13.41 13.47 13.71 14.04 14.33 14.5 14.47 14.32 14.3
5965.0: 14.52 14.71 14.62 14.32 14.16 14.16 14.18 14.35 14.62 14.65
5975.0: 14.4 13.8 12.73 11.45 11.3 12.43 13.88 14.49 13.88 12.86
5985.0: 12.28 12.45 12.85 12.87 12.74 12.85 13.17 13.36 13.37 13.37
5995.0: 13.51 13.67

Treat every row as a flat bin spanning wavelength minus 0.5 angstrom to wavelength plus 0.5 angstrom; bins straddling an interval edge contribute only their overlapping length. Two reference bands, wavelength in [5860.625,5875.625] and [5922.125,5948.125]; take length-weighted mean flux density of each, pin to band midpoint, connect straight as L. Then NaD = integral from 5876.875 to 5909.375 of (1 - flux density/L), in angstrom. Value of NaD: 1.7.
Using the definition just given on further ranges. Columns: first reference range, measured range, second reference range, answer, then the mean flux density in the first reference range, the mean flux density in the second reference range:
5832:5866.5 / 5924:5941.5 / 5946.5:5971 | -1.7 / 15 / 14.5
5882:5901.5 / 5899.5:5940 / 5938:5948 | -2.7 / 14.1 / 14.8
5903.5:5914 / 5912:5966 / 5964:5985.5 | -2.4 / 15.1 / 13.7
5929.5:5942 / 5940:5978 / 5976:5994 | 0.6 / 16.4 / 12.9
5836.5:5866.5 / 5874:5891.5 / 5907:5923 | 1.1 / 14.9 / 14.6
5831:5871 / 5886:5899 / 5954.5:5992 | 0.4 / 14.9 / 13.6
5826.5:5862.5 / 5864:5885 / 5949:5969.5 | 0.9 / 15.1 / 14.5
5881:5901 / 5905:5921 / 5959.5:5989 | -1.0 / 14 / 13.7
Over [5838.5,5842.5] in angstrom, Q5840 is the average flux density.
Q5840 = 15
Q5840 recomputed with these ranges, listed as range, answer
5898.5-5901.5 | 15.4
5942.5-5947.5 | 15.3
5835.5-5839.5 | 15.5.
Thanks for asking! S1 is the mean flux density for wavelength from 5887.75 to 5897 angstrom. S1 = 13.9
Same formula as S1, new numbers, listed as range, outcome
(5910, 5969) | 15.1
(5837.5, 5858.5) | 14.5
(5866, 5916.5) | 14.5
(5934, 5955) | 15.1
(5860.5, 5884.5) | 14.5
